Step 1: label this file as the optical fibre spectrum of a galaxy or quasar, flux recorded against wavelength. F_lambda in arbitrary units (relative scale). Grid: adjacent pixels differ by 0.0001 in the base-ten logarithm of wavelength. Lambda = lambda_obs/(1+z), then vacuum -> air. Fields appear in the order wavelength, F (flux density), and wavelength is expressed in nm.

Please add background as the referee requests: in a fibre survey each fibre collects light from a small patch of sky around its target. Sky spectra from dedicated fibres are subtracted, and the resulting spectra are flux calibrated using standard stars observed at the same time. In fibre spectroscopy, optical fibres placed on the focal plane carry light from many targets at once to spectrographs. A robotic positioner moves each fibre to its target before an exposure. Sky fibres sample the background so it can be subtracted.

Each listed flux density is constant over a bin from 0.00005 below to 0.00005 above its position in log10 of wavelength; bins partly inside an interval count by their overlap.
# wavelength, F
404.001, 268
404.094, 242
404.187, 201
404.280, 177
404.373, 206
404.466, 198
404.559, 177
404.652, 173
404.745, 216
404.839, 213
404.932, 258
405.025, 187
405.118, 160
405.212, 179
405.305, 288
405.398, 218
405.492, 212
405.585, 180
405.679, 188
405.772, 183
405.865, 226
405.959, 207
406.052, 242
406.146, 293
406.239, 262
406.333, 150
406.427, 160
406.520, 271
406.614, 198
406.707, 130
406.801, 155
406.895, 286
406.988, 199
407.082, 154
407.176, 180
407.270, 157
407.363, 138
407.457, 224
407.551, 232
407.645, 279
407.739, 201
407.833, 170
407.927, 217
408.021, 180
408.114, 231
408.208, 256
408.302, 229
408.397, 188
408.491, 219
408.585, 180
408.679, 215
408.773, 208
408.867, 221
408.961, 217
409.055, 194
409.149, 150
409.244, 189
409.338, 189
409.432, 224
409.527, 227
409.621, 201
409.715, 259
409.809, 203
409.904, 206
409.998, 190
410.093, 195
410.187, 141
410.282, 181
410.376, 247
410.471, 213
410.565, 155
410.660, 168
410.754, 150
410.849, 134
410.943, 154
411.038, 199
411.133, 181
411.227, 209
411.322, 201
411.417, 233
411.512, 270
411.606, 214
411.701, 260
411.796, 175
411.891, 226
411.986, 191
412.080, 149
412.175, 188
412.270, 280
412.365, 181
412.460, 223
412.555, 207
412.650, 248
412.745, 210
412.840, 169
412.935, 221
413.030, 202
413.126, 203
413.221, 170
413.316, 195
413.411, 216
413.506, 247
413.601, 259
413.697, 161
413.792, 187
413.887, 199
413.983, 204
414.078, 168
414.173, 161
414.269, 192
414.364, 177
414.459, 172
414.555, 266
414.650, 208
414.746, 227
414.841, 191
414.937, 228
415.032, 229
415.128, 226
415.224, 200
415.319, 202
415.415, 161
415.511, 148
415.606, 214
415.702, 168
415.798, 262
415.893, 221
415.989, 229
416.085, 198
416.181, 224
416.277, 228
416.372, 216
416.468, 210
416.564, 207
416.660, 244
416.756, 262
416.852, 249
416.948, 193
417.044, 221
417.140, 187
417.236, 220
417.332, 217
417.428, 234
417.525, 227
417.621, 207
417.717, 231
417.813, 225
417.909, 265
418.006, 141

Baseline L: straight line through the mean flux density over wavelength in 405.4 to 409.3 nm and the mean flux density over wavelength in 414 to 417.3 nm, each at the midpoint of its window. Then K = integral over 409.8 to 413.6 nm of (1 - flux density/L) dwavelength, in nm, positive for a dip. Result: 0.11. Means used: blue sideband 204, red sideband 209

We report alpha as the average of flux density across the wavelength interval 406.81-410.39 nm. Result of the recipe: 204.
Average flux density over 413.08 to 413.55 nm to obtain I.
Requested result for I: 206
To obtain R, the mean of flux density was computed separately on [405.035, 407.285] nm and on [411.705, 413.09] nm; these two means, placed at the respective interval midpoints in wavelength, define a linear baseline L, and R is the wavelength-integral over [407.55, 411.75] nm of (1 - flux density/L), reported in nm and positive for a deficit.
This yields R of 0.03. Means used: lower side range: 204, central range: 204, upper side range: 207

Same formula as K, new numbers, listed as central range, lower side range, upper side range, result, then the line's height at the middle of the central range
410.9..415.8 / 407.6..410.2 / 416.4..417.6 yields 0.26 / 215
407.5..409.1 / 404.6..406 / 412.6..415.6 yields -0.08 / 204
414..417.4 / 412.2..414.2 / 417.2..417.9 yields 0.12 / 217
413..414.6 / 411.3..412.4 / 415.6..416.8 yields 0.14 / 218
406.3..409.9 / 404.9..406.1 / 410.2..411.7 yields 0.00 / 202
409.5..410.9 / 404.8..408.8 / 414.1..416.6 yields 0.11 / 207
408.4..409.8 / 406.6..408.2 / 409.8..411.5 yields -0.10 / 192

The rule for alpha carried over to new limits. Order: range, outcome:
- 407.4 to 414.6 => 203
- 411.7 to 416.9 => 208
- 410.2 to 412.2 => 194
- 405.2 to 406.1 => 214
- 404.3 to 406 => 203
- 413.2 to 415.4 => 203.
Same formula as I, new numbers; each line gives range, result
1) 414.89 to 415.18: 227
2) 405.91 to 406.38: 230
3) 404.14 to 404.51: 196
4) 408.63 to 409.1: 211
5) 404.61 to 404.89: 202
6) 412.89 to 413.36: 198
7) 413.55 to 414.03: 202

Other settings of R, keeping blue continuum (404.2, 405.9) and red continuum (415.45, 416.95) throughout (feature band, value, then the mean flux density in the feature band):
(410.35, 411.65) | 0.10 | 194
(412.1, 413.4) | 0.04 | 206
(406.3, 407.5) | 0.11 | 185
